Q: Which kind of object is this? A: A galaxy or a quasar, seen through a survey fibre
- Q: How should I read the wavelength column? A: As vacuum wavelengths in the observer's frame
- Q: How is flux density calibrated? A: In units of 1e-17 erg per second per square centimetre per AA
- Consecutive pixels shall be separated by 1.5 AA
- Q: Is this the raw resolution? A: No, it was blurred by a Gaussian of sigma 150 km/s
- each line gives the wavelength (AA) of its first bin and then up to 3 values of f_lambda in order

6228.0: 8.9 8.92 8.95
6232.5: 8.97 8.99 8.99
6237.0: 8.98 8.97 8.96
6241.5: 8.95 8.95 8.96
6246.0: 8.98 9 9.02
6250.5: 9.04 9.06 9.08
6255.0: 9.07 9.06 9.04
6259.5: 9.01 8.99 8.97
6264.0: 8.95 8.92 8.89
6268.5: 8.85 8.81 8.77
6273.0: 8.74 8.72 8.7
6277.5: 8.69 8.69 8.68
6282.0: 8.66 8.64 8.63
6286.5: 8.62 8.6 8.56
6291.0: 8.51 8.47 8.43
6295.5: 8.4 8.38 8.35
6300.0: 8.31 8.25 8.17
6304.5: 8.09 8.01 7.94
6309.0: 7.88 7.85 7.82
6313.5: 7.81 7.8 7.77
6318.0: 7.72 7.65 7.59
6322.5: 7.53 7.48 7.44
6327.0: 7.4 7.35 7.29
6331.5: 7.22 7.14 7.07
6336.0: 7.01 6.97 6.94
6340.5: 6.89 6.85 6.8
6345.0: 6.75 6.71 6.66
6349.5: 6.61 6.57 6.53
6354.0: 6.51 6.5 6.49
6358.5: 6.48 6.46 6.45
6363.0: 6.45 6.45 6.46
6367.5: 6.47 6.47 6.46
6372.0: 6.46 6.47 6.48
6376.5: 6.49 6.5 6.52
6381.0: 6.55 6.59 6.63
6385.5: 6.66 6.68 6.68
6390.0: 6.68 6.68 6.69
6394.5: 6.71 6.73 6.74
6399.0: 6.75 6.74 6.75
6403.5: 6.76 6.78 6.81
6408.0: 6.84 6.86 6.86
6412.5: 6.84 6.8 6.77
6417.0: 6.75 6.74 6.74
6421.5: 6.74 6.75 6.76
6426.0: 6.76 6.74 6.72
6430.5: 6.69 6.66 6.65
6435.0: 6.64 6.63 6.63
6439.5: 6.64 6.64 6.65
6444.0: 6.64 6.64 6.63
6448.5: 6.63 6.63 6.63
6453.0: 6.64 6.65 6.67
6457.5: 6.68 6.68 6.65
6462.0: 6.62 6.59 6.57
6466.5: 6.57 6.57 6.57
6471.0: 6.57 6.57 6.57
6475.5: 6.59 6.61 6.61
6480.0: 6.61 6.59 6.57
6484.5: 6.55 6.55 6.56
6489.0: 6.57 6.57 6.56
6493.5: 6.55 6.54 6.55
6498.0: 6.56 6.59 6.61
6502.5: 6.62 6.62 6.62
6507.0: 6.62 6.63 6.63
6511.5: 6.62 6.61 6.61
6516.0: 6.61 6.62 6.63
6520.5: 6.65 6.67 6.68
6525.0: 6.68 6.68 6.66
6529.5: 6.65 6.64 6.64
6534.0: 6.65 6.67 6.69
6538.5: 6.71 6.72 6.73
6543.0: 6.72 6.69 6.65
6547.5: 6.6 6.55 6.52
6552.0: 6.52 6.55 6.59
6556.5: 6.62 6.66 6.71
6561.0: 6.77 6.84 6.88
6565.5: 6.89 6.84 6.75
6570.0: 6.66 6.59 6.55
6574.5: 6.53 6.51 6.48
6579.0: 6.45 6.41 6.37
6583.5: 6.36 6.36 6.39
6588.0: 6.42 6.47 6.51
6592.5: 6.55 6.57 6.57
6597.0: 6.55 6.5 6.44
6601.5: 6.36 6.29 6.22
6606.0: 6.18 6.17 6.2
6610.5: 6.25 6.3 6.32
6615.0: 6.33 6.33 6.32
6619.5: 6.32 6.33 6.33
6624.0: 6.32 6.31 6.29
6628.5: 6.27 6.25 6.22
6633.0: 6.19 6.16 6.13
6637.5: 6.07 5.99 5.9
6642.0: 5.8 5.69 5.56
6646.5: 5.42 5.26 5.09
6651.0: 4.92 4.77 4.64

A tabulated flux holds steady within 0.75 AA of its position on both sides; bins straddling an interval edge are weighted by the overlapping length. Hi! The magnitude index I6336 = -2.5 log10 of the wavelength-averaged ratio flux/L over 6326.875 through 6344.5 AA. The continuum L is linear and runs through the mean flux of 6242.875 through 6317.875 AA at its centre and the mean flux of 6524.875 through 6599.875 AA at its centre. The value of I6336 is 0.162 mag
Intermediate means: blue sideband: 8.58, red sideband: 6.6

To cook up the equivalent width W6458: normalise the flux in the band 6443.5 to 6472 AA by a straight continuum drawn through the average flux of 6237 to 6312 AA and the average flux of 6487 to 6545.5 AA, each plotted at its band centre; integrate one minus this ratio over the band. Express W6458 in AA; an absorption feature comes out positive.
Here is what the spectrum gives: 2.01 AA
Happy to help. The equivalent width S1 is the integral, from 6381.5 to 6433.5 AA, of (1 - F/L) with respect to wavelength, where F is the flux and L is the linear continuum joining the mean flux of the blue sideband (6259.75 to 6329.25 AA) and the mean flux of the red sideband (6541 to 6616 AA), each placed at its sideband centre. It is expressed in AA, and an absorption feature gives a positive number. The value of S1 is 5.8 AA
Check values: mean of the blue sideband 8.3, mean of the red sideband 6.52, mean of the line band 6.74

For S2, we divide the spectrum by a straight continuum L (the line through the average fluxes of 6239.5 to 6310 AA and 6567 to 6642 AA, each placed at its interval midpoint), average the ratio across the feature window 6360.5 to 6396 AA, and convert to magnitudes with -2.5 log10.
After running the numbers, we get 0.21 mag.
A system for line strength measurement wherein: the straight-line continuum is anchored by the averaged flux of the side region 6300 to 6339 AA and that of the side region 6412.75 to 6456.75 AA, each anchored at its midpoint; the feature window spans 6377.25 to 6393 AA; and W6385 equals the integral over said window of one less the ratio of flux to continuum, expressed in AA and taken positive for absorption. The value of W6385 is 1.03 AA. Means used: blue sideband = 7.61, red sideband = 6.69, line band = 6.62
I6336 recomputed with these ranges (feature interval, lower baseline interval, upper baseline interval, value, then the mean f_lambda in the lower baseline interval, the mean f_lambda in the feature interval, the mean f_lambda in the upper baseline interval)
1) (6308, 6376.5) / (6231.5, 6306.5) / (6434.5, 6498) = 0.143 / 8.75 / 6.98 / 6.6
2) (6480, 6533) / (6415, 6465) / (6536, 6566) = 0.011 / 6.67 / 6.61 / 6.68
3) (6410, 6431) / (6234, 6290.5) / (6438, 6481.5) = 0.047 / 8.87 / 6.76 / 6.62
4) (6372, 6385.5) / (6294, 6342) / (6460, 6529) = 0.120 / 7.66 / 6.53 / 6.6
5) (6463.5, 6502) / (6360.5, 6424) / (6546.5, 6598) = 0.007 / 6.65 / 6.57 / 6.58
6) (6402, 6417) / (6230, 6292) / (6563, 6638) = 0.146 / 8.87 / 6.81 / 6.4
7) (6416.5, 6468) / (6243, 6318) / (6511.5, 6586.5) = 0.114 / 8.58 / 6.66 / 6.63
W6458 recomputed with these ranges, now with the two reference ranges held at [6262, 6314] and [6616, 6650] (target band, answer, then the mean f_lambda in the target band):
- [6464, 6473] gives 0.78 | 6.57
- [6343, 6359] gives 2.85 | 6.6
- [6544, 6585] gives -0.58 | 6.61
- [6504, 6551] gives 0.90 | 6.65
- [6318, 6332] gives 1.29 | 7.46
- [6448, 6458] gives 0.90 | 6.65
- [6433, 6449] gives 1.63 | 6.64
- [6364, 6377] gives 2.35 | 6.47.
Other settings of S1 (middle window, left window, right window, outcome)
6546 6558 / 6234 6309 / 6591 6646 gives 0.25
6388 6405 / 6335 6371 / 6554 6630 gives -0.32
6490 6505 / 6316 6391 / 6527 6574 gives 0.30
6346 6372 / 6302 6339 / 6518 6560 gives 3.16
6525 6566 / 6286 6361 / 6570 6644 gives -0.63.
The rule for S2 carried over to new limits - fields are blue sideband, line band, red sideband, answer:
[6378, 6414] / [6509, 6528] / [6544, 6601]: -0.004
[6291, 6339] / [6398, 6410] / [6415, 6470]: 0.033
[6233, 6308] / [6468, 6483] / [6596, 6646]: 0.105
